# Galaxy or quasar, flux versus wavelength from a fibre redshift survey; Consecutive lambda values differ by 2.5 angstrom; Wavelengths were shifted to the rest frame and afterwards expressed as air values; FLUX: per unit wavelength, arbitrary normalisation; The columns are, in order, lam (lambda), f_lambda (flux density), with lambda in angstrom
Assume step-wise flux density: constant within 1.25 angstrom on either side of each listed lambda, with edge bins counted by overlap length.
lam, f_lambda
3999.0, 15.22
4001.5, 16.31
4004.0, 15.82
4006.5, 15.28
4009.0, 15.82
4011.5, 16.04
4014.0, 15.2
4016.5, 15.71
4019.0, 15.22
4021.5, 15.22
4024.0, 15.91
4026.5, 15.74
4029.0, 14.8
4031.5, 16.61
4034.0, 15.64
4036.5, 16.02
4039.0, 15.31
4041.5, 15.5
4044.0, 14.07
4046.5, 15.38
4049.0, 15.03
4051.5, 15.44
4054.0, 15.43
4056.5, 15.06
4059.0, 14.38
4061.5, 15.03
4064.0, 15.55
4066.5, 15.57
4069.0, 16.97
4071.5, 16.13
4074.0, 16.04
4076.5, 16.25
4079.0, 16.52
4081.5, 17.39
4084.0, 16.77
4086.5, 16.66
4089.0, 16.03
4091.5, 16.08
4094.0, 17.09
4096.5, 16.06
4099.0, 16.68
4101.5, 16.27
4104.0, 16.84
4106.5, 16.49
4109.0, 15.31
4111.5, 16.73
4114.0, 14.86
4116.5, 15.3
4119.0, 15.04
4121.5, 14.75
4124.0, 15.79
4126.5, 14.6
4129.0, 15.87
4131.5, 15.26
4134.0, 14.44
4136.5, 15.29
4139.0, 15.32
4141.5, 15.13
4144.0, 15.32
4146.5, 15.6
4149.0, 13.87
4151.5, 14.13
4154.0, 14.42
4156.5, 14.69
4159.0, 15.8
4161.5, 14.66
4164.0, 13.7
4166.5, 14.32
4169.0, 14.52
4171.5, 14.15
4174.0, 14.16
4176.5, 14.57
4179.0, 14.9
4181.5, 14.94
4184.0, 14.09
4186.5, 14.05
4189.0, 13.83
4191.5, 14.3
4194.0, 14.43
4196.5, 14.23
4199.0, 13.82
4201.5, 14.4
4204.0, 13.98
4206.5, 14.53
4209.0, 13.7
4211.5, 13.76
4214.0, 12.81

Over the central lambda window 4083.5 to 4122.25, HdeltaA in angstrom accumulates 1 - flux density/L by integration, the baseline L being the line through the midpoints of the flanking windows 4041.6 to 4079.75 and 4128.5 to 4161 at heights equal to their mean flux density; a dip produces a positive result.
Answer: -2.1 angstrom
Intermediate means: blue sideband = 15.5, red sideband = 15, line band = 16.1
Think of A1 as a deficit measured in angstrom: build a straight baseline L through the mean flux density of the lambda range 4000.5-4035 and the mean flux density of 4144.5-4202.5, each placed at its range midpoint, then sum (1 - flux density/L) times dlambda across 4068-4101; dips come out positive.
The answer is -3.0 angstrom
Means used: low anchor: 15.7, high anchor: 14.4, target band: 16.5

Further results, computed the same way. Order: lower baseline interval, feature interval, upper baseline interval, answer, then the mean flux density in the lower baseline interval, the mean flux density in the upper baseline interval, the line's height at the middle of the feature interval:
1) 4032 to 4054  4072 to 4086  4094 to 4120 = -0.8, 15.4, 16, 15.7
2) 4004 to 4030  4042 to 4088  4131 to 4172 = -1.6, 15.5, 14.7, 15.2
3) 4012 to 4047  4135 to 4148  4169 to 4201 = -0.6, 15.5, 14.3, 14.6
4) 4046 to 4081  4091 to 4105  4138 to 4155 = -1.1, 15.7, 14.8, 15.3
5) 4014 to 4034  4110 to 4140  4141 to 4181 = -0.8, 15.6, 14.6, 14.9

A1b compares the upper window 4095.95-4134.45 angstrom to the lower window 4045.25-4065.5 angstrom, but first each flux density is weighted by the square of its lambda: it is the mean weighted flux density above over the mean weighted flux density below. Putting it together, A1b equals 1.06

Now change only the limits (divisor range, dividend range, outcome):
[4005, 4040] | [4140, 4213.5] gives 0.99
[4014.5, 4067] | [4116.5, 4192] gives 1.01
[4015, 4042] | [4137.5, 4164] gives 1.01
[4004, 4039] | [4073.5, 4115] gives 1.09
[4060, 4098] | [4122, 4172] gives 0.94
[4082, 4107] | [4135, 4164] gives 0.92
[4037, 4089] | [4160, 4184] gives 0.97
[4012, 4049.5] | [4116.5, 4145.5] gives 1.03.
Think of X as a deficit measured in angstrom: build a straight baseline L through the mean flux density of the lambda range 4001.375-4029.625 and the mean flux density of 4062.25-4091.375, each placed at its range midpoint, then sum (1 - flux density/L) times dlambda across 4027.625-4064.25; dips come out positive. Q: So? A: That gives 1.5 angstrom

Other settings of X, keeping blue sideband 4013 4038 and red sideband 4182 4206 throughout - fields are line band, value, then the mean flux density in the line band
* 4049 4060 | 0.20 angstrom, 15.1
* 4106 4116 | -0.59 angstrom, 15.8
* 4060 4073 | -0.49 angstrom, 15.8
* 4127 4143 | -0.57 angstrom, 15.2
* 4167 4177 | 0.01 angstrom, 14.3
